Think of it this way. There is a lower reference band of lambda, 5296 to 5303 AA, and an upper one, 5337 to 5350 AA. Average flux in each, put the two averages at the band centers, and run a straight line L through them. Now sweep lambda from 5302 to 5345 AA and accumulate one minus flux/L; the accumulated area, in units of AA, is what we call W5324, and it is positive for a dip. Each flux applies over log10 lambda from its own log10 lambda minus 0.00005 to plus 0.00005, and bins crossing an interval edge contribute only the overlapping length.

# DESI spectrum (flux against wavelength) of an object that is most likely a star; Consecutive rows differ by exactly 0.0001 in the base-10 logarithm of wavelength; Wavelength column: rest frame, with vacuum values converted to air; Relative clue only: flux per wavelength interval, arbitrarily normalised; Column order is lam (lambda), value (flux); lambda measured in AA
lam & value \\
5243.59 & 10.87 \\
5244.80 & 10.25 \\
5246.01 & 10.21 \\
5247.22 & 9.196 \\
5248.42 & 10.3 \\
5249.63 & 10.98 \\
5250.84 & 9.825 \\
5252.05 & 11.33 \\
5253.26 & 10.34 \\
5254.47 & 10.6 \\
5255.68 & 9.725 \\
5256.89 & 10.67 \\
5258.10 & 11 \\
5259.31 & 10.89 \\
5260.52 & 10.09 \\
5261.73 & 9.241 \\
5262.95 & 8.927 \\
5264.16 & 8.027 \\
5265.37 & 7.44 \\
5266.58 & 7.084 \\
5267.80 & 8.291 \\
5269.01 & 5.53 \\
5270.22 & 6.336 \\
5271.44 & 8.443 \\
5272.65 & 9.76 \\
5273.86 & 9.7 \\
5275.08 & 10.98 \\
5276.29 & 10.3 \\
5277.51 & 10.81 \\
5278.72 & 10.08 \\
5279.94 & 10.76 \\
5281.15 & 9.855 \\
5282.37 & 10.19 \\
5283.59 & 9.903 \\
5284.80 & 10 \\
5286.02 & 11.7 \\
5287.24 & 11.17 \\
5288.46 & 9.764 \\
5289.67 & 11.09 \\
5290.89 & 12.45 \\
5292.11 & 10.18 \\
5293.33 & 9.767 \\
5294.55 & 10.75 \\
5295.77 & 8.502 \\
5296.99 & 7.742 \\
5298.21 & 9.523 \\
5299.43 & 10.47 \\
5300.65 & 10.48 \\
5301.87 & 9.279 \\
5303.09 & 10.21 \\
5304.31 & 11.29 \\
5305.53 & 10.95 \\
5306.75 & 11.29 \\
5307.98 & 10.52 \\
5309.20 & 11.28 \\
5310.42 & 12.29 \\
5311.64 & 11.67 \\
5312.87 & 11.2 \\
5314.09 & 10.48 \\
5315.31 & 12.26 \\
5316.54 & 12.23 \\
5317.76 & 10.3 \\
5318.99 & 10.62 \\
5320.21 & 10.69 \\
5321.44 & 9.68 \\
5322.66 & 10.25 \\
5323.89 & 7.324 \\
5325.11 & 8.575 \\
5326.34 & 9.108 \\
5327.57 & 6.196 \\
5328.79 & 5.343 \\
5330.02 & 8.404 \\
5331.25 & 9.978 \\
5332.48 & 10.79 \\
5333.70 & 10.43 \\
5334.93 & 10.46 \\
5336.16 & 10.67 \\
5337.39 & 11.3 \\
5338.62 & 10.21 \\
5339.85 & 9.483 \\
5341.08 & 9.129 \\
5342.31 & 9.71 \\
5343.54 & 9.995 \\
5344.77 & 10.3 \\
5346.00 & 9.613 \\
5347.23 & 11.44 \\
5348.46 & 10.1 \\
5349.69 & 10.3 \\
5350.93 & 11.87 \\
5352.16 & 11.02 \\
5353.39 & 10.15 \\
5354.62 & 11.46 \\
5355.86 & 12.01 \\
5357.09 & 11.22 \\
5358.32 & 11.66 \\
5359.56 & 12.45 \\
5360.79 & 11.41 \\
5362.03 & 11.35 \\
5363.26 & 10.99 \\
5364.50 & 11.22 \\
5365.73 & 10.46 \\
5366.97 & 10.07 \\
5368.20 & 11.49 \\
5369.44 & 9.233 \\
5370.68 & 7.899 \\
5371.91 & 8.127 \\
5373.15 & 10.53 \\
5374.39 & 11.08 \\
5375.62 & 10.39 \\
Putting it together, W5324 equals -1.3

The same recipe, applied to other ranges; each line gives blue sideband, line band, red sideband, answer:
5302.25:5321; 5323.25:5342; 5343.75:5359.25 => 3.1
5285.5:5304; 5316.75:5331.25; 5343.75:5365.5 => 2.3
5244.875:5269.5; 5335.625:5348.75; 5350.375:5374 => 0.4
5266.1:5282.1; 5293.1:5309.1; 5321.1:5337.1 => -1.8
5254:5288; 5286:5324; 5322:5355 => -3.6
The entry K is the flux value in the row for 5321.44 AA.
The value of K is 9.68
